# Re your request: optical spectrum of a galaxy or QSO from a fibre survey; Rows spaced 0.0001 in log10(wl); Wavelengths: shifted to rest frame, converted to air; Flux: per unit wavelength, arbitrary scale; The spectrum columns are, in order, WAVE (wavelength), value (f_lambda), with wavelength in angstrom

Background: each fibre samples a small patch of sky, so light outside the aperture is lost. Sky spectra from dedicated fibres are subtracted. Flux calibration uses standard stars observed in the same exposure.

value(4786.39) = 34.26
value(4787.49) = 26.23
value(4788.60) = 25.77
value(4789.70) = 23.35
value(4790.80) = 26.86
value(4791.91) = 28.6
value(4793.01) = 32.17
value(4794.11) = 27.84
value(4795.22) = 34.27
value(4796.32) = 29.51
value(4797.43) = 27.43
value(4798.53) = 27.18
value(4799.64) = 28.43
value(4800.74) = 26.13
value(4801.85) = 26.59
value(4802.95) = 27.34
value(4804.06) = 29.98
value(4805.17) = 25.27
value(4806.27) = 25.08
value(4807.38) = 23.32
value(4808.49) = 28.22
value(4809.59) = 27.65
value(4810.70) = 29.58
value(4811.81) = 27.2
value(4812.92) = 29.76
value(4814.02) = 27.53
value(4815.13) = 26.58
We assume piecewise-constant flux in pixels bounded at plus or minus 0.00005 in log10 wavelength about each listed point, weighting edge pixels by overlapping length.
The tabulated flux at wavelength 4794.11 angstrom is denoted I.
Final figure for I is 27.84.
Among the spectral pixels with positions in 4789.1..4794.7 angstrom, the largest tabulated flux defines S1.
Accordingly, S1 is 32.17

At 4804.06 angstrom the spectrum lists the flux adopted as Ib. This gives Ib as 29.98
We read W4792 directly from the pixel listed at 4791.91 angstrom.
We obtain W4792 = 28.6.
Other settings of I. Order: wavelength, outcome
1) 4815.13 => 26.58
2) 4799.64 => 28.43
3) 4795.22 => 34.27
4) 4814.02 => 27.53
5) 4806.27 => 25.08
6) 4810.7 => 29.58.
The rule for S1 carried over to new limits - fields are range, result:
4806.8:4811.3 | 29.58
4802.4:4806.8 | 29.98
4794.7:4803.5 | 34.27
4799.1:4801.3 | 28.43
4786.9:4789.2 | 26.23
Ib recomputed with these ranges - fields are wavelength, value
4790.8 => 26.86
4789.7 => 23.35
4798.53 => 27.18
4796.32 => 29.51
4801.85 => 26.59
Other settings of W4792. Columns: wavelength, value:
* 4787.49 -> 26.23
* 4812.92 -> 29.76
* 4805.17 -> 25.27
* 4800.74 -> 26.13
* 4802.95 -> 27.34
